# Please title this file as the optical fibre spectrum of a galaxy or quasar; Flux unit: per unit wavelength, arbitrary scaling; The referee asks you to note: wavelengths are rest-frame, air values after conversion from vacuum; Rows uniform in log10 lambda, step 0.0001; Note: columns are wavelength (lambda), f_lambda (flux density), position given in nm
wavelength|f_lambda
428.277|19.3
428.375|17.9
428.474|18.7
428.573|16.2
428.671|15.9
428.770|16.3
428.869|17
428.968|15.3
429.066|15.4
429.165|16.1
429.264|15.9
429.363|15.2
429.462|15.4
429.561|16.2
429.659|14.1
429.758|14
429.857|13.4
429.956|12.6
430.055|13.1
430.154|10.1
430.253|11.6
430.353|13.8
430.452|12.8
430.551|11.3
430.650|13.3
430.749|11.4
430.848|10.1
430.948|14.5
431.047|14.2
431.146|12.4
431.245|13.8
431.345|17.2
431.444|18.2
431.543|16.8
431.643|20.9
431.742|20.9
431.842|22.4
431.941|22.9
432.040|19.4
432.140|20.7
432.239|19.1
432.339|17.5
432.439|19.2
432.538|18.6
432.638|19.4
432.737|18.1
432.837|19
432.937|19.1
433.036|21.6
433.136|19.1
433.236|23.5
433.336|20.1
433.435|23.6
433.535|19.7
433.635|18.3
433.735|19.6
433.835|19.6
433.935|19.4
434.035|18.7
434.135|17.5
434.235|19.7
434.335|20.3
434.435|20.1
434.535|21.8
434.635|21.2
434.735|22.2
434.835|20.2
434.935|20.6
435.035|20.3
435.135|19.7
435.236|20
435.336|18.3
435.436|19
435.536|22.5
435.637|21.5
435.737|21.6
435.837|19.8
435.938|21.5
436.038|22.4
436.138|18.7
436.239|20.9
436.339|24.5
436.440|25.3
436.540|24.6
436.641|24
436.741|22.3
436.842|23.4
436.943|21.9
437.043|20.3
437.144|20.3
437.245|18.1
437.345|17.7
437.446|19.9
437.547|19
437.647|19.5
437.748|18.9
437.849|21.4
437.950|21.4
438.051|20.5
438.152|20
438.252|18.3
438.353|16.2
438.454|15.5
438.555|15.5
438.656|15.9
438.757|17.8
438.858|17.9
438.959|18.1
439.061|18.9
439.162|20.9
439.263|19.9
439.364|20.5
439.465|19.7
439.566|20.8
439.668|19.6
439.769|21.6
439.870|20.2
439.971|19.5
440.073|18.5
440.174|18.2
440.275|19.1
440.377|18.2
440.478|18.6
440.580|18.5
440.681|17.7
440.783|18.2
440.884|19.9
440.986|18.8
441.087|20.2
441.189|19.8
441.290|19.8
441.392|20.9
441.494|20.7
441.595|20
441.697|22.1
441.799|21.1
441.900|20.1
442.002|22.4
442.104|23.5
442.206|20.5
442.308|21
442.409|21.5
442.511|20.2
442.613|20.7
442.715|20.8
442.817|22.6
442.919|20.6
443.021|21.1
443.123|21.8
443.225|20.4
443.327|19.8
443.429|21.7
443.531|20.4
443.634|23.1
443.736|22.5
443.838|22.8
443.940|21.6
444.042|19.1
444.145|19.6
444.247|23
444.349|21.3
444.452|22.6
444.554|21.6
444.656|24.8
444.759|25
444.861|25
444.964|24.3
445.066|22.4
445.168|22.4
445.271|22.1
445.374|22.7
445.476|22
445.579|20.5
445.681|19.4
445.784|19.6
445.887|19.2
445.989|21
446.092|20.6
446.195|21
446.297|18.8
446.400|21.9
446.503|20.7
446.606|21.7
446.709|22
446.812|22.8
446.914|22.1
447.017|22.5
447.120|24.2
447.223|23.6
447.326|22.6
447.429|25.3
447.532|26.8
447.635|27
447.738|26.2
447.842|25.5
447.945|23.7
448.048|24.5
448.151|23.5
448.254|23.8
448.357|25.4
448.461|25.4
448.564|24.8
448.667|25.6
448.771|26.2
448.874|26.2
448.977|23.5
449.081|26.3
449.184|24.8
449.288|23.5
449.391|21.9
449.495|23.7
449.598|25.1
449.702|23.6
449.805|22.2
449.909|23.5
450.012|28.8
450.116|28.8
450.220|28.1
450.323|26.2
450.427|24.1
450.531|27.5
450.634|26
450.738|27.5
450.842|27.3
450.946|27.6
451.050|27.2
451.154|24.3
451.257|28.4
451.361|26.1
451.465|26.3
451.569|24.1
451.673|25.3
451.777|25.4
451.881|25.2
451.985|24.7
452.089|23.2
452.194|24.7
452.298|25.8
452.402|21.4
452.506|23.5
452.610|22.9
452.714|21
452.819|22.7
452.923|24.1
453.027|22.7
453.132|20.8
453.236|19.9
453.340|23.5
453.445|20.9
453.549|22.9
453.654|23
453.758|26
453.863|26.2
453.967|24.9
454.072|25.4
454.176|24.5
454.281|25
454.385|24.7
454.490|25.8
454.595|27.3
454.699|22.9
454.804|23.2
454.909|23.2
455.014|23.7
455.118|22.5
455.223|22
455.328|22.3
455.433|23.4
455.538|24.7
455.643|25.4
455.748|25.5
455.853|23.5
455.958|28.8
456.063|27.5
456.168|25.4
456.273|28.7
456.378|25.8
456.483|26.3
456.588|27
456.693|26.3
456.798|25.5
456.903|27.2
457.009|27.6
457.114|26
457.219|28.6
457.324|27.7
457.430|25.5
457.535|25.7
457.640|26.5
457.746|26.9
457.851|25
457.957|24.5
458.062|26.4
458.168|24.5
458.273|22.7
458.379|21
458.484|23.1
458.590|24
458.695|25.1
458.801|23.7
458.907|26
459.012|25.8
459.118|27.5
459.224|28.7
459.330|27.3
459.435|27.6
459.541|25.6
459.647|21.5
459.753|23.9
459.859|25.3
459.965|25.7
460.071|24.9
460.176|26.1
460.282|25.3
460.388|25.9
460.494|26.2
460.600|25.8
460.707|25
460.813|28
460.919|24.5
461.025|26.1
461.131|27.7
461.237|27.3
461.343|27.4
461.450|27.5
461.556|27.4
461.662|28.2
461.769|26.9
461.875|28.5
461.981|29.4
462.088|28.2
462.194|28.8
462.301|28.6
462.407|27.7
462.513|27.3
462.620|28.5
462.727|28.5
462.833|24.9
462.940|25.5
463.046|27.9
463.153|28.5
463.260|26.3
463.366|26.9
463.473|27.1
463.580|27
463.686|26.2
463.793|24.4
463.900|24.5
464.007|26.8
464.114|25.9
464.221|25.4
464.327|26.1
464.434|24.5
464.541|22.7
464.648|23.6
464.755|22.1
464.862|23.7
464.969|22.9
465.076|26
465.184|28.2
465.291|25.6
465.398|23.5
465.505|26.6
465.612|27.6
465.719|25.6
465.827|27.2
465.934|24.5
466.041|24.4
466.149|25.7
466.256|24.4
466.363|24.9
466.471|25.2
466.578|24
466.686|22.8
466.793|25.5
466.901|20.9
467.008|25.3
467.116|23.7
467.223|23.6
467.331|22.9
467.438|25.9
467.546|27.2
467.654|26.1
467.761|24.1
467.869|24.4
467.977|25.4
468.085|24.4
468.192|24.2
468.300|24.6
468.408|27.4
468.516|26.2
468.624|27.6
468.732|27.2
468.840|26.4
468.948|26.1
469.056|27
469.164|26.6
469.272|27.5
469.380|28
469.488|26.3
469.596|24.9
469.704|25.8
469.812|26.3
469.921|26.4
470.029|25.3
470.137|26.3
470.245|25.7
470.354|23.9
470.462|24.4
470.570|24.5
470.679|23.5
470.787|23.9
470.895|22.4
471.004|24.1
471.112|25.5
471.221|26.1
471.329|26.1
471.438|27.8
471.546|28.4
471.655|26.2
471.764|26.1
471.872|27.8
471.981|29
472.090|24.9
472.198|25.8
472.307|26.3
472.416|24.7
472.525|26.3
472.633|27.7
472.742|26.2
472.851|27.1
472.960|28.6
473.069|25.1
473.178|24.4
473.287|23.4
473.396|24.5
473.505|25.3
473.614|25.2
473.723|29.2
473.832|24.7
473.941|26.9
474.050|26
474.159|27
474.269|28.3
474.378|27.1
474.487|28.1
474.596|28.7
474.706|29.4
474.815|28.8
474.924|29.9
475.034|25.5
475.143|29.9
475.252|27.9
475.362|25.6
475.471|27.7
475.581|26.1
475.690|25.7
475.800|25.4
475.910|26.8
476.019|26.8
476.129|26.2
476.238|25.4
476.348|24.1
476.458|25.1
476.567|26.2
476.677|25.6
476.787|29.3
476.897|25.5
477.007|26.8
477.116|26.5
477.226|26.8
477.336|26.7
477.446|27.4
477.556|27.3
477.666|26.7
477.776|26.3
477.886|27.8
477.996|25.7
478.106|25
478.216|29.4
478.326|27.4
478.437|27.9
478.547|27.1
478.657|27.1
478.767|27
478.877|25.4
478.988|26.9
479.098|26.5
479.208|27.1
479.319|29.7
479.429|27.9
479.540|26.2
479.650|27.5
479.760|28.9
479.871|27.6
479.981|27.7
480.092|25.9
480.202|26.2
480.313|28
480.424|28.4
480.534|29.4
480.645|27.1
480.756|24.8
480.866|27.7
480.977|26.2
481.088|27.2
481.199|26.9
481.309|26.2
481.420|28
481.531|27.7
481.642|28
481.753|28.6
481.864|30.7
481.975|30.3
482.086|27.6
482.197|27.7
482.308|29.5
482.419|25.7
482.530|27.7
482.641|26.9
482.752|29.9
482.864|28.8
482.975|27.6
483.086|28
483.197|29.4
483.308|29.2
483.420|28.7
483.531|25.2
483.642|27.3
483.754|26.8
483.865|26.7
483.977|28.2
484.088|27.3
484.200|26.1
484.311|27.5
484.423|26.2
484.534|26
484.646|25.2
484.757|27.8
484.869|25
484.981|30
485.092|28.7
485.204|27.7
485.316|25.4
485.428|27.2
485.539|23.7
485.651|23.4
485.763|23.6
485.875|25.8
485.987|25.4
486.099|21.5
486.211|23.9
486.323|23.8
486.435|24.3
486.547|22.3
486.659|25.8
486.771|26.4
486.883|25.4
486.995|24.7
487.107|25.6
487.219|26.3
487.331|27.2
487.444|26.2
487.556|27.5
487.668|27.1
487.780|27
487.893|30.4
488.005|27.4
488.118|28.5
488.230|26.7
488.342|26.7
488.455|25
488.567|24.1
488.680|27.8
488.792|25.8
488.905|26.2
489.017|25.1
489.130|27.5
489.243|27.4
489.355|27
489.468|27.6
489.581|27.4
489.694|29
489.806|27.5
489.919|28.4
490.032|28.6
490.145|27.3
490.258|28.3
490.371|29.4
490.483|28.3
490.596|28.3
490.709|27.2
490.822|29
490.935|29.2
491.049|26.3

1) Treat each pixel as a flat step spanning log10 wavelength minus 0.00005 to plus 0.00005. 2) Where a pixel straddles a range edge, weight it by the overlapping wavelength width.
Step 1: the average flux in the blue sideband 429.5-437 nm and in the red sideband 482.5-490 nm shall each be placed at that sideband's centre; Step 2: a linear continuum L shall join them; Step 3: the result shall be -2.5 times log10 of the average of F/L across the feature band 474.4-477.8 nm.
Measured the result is -0.08 mag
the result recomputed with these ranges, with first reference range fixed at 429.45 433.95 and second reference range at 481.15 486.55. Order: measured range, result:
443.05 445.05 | -0.15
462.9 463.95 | -0.15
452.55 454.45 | -0.11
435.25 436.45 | -0.19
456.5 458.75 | -0.17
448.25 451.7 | -0.24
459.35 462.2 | -0.17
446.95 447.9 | -0.23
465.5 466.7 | -0.08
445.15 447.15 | -0.08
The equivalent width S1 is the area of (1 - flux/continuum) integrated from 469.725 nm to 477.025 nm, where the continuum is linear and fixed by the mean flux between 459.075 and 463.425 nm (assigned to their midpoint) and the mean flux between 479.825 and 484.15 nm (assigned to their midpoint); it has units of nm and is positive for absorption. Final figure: 0.28 nm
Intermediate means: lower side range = 26.8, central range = 26.3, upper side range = 27.7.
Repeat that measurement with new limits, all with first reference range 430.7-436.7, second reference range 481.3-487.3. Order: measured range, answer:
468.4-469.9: -0.125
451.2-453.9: -0.193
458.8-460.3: -0.161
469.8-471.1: 0.004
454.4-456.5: -0.203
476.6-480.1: -0.164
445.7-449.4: -0.318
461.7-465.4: -0.387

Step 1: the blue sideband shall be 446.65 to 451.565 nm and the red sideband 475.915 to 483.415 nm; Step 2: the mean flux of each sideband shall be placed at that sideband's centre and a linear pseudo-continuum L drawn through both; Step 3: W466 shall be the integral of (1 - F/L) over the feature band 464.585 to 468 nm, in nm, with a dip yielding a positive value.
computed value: 0.20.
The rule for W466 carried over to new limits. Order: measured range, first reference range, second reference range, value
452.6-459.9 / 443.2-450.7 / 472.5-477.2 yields -0.120 nm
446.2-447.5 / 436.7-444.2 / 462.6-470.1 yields -0.061 nm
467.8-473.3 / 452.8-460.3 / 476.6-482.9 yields 0.110 nm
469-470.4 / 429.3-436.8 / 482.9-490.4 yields -0.124 nm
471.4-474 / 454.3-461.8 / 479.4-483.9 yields 0.058 nm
